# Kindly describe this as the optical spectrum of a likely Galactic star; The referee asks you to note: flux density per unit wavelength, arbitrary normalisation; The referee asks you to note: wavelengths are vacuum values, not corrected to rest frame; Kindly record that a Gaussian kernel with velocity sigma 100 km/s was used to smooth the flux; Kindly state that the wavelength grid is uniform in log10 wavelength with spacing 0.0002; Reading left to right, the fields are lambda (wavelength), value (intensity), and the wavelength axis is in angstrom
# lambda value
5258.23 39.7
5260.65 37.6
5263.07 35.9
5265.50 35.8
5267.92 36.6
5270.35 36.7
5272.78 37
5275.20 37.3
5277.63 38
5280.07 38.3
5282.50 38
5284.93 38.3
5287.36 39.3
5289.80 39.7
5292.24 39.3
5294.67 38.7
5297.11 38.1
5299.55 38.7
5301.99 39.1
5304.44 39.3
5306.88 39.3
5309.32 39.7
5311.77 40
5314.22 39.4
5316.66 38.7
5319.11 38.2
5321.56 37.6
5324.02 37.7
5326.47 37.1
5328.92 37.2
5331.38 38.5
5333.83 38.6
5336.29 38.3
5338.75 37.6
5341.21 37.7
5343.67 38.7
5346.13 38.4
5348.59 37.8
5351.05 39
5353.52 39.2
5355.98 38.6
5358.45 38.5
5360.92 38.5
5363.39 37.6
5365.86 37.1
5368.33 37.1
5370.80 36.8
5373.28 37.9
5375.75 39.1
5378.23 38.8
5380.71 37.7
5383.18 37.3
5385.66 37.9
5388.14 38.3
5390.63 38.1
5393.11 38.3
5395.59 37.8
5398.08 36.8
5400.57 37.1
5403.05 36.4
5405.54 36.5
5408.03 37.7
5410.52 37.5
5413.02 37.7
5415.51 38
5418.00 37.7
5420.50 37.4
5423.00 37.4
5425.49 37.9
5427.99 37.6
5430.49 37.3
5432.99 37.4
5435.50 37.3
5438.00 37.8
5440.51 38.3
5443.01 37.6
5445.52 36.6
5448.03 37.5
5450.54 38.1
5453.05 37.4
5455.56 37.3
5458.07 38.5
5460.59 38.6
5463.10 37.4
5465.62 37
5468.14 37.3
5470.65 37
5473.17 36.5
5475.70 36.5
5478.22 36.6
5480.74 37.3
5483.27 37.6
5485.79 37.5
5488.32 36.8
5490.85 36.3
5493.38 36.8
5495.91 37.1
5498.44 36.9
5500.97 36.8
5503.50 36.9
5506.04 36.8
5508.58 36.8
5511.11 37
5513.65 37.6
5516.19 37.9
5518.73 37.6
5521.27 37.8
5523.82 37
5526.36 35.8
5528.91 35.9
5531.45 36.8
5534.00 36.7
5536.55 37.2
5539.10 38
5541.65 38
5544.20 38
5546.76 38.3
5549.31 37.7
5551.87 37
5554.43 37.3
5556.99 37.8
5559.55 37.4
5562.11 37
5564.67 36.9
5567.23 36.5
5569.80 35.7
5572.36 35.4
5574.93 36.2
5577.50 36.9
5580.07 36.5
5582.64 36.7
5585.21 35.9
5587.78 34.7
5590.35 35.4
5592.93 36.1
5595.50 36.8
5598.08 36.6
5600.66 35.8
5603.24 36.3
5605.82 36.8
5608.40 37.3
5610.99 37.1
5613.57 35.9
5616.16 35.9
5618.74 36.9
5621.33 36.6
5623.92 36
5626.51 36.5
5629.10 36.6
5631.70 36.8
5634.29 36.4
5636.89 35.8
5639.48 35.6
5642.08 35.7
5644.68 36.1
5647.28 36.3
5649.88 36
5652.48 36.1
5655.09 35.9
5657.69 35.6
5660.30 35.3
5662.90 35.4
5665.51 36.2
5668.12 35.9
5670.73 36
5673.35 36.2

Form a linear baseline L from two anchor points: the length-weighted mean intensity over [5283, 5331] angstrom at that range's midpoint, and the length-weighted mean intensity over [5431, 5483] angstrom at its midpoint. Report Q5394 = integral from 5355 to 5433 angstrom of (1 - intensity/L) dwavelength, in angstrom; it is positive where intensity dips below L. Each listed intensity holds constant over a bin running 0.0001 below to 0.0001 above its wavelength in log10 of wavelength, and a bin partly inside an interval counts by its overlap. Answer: 0.5 angstrom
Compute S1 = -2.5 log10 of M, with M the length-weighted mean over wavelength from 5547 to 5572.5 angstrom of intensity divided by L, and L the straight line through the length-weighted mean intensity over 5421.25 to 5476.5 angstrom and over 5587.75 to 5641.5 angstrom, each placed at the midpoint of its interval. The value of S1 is -0.01 mag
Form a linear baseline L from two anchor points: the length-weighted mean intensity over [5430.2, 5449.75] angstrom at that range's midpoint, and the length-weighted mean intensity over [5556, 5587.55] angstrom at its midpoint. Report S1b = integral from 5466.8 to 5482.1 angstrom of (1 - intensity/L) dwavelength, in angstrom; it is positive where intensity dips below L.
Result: 0.1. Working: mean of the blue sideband 37.5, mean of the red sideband 36.5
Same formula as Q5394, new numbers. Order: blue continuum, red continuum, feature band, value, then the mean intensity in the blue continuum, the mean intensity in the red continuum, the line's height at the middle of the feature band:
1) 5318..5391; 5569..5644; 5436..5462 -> -0.3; 38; 36.2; 37.4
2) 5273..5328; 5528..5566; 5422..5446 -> 0.2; 38.6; 37.4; 37.9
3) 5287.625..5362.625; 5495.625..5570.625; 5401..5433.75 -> 0.5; 38.6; 37.1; 37.9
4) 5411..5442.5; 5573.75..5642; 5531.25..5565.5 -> -0.7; 37.6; 36.3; 36.7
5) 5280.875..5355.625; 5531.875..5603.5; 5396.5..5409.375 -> 0.3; 38.6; 36.7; 38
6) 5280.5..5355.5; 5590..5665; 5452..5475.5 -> 0.0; 38.6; 36.2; 37.5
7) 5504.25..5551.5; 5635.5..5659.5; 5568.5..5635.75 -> 0.2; 37.3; 35.9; 36.4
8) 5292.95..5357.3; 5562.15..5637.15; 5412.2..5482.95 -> 0.1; 38.5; 36.3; 37.5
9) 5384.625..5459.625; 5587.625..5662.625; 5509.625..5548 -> -0.5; 37.6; 36.2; 36.8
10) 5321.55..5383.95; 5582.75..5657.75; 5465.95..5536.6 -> 0.1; 38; 36.2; 37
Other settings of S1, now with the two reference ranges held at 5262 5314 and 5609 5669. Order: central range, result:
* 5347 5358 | -0.02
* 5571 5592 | 0.02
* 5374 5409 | 0.00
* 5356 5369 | 0.00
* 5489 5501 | 0.01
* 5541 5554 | -0.03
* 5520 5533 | 0.00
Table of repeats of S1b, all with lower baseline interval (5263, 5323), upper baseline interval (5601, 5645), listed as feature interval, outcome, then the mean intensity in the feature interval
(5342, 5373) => -0.13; 38.1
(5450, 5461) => -0.17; 37.9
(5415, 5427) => -0.03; 37.7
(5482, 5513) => 0.13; 37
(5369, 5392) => -0.10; 38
